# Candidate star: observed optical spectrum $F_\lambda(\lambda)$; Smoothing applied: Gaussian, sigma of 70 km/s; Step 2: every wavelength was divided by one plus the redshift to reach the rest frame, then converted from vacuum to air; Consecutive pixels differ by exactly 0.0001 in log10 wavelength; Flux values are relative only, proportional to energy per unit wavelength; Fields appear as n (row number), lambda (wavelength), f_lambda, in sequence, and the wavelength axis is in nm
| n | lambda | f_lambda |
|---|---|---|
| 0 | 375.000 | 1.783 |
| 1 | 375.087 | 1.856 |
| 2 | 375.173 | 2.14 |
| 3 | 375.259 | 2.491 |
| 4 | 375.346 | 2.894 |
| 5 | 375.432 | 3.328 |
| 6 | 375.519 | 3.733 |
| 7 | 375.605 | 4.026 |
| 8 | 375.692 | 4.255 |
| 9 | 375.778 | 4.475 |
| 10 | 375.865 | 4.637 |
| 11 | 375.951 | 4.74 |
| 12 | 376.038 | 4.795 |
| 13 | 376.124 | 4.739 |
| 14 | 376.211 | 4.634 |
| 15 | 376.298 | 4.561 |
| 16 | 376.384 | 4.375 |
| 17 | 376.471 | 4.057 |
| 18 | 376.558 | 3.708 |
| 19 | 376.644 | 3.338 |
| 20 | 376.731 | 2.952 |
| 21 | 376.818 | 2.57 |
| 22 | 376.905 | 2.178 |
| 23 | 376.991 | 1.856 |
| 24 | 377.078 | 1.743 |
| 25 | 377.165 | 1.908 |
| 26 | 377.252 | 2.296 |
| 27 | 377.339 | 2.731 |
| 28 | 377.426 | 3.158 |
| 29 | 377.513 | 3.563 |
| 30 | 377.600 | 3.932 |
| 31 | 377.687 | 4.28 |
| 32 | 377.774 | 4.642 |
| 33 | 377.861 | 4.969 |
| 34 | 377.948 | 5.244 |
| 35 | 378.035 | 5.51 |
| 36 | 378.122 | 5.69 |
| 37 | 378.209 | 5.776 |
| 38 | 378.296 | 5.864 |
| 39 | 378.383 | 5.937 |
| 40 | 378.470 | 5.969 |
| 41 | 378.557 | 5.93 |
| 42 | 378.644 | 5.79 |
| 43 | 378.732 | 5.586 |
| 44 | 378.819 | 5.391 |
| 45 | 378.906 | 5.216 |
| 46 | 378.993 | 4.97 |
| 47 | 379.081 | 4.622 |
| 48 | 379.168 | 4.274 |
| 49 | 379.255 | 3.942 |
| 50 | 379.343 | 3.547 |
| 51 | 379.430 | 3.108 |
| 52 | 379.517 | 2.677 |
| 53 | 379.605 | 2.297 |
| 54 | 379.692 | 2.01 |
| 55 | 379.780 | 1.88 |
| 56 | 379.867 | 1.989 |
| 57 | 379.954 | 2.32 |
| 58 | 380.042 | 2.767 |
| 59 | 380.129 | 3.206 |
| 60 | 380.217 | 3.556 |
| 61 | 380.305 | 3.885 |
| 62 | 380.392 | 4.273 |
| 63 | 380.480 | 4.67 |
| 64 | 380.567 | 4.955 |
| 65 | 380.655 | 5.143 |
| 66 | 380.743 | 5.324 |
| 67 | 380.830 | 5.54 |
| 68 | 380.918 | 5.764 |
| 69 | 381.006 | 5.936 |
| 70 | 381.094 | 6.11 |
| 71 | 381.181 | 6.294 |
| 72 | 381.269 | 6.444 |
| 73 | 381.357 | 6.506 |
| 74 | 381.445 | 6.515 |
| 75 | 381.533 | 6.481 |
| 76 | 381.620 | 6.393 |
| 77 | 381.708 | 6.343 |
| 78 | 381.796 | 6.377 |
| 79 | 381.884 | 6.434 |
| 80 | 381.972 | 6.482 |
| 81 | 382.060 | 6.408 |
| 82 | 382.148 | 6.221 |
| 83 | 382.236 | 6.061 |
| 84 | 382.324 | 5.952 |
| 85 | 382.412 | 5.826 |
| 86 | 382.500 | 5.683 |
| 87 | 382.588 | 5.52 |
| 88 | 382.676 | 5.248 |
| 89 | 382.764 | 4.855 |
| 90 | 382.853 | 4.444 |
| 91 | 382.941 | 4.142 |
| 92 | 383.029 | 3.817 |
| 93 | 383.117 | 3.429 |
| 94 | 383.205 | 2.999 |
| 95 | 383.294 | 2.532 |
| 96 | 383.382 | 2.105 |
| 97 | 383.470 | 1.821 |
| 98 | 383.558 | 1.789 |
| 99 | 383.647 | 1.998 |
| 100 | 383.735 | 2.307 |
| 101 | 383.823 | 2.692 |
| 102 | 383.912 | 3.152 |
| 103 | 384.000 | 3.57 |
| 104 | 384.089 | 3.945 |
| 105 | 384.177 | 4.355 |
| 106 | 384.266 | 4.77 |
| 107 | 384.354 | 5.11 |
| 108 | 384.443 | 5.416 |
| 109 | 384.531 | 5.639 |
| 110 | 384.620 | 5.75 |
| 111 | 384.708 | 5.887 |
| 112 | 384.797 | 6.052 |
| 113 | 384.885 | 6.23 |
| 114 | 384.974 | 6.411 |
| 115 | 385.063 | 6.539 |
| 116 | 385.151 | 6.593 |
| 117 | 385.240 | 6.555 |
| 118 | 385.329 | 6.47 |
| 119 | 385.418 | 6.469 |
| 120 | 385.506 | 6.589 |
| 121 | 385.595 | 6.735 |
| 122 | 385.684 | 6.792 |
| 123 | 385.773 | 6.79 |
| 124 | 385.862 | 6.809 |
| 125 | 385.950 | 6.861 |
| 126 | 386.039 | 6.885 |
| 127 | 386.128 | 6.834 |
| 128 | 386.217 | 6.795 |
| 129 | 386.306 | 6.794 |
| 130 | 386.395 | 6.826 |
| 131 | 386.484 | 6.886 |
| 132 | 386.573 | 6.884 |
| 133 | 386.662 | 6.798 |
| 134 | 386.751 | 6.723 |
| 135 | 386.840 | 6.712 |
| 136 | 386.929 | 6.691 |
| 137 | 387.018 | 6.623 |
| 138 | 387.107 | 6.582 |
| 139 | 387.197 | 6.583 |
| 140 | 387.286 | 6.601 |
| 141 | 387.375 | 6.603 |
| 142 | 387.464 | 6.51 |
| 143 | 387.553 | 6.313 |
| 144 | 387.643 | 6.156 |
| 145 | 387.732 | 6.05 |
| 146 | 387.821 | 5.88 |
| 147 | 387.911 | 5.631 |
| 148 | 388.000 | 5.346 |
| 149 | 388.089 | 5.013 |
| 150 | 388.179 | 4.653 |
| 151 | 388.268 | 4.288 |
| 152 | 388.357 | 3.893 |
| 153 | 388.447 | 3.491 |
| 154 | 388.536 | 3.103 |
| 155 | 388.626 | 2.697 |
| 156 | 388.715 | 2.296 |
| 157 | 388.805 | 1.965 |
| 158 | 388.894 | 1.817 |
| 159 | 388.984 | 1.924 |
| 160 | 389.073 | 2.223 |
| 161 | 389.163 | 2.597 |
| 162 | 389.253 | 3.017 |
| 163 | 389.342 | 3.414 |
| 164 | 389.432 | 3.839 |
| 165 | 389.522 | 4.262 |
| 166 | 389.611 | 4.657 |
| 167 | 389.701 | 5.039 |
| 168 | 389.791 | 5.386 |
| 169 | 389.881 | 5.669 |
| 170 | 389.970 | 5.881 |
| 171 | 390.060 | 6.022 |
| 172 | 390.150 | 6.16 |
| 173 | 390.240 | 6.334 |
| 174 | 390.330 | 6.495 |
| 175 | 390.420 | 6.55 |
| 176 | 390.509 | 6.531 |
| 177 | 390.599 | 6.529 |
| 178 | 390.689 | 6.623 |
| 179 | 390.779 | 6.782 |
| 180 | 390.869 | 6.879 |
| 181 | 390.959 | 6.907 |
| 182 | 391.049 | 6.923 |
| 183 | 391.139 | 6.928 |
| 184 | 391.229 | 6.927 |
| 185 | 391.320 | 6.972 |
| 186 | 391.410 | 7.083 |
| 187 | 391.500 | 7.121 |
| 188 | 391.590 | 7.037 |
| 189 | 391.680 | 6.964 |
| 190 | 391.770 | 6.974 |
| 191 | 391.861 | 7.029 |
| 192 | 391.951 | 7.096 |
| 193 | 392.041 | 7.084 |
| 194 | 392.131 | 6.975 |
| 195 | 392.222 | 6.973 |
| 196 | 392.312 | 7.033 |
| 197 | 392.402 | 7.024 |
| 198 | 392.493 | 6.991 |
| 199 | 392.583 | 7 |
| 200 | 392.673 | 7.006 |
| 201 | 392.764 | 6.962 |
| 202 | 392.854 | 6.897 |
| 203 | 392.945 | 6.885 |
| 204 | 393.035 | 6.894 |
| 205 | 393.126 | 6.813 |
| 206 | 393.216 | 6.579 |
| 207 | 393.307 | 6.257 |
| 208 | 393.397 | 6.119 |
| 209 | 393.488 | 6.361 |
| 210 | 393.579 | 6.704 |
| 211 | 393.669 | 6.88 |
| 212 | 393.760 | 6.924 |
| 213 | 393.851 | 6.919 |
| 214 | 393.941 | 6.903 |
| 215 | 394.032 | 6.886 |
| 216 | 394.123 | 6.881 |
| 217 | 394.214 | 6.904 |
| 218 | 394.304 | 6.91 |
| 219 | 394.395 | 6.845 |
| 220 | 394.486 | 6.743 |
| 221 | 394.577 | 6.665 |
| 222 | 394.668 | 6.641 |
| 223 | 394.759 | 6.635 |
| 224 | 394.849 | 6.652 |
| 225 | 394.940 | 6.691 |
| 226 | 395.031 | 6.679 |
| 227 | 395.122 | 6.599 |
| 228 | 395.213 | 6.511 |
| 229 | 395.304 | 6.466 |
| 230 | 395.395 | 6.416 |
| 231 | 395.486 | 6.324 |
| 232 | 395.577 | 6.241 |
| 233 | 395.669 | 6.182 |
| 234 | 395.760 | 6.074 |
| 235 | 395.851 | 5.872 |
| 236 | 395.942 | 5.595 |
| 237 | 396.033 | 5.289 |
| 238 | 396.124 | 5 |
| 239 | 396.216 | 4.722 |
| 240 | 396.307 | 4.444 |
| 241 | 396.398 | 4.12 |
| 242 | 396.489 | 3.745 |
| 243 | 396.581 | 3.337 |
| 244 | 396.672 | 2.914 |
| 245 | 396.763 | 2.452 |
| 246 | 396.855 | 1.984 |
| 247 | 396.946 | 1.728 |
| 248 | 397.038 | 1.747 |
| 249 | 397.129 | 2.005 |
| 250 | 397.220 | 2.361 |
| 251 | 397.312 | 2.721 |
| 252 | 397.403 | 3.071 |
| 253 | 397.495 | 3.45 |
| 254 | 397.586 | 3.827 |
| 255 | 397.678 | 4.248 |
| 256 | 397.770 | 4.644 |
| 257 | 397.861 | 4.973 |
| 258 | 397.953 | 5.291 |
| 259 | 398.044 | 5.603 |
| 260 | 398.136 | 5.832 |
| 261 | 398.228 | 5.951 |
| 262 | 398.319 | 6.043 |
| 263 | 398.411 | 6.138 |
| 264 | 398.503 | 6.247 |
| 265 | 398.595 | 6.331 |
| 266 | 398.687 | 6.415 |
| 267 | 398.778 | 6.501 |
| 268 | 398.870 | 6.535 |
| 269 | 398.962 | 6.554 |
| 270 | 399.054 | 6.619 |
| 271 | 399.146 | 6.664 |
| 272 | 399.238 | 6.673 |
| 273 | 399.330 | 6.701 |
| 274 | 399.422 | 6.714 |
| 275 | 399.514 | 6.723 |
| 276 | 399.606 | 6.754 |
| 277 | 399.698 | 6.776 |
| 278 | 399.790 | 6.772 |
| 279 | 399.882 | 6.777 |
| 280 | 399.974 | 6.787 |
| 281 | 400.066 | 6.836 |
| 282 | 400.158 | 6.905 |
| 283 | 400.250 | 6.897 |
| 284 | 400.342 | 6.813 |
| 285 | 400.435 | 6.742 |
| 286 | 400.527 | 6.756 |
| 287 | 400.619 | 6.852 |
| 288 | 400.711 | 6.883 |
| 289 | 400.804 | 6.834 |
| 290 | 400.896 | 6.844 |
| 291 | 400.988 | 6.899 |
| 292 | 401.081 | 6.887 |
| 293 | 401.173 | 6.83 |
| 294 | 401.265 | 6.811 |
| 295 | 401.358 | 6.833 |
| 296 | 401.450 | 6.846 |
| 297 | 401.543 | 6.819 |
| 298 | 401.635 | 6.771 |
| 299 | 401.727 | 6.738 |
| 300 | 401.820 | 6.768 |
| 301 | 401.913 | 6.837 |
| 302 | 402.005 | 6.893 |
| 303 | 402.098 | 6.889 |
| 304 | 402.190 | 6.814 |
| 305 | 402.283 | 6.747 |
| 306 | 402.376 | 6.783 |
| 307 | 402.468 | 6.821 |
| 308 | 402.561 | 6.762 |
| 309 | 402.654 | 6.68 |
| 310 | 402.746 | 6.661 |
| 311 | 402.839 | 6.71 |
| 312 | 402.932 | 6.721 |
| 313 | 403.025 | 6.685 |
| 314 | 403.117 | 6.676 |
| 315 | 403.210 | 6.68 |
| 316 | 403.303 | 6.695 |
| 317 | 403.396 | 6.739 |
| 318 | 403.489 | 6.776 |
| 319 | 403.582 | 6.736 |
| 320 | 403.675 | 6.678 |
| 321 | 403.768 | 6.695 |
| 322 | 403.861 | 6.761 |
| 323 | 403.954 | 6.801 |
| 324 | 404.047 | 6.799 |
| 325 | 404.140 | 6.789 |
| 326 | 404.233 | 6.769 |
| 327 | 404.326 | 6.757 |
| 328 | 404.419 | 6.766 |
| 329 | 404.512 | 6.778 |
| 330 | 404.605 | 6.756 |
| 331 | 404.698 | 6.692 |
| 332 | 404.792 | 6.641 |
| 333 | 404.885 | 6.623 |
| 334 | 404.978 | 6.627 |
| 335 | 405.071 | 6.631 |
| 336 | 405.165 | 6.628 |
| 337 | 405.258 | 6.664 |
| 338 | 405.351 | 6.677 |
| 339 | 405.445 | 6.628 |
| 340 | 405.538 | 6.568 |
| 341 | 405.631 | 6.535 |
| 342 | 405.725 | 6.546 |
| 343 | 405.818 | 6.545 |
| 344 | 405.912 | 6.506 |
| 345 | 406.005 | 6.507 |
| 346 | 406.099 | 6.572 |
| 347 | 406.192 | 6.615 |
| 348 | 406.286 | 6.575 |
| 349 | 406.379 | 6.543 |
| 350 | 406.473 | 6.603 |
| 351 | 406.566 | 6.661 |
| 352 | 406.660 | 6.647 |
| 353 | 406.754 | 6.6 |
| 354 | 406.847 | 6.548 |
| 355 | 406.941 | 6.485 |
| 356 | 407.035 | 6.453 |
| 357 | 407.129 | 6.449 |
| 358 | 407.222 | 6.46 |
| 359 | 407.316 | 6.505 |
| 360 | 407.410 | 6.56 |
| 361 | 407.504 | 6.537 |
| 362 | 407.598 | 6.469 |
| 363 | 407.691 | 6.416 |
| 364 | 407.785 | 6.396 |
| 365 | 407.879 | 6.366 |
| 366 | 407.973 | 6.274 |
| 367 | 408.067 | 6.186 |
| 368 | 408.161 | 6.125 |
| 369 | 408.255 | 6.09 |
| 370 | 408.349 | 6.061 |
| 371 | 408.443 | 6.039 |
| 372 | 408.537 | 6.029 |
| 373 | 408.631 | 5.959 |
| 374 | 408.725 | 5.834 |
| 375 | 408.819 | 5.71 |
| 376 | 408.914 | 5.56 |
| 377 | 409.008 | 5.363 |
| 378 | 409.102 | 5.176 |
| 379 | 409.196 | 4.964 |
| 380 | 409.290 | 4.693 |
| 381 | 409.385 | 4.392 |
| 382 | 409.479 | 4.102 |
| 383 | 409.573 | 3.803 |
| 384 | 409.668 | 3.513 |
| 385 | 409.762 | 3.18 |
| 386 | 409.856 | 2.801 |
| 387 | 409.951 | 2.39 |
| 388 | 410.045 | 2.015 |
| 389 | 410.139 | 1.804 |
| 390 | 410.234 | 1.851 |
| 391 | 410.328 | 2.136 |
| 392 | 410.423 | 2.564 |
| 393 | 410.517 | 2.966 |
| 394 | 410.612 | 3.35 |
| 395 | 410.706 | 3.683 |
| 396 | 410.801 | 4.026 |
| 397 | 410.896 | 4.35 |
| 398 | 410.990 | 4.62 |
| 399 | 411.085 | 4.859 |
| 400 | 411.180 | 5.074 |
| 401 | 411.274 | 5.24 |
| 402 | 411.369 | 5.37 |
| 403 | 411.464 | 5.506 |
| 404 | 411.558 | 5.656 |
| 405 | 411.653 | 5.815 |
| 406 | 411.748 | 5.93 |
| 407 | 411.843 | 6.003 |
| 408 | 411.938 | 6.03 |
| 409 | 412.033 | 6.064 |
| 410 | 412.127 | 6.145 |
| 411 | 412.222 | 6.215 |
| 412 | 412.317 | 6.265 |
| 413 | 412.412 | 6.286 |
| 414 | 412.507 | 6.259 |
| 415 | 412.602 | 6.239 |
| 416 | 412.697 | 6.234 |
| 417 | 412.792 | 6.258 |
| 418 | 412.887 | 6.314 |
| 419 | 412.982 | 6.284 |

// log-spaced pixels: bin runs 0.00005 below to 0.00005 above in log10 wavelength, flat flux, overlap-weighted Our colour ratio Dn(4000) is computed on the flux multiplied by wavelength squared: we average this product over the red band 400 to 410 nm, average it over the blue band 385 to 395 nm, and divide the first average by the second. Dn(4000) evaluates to 1.12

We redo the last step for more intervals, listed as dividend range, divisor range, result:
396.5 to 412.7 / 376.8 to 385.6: 1.40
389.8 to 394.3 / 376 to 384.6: 1.63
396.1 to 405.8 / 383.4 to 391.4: 1.20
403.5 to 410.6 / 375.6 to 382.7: 1.44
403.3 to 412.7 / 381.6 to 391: 1.21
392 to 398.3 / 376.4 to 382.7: 1.32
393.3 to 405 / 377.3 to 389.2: 1.33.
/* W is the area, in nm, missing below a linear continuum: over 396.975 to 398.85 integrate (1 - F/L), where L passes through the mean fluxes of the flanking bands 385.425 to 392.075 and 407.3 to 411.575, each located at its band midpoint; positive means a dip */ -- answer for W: 0.23 nm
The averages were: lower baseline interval 5.78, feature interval 4.67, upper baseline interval 4.77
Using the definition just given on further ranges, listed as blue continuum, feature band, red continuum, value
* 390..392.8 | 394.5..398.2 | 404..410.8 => 0.951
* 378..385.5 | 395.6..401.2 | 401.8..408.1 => 0.630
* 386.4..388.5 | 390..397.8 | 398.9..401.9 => 0.502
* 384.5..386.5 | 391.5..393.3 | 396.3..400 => -0.395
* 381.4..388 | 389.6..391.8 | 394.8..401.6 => -0.331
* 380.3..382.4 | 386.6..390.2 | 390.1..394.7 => 0.878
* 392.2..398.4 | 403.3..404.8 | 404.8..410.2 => -0.265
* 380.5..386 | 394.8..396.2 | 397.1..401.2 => -0.081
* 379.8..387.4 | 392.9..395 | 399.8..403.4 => -0.182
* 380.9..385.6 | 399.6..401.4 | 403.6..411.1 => -0.427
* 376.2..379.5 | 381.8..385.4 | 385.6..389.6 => 0.010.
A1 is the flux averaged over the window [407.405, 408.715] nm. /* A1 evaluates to 6.23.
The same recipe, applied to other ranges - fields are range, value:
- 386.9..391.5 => 5.3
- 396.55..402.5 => 5.81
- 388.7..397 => 5.84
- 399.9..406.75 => 6.73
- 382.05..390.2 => 5.09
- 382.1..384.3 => 3.97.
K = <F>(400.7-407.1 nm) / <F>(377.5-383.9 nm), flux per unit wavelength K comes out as 1.45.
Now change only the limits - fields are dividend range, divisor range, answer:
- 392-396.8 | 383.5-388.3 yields 1.08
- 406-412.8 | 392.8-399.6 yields 0.95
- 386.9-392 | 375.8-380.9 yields 1.34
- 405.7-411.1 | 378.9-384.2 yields 1.19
